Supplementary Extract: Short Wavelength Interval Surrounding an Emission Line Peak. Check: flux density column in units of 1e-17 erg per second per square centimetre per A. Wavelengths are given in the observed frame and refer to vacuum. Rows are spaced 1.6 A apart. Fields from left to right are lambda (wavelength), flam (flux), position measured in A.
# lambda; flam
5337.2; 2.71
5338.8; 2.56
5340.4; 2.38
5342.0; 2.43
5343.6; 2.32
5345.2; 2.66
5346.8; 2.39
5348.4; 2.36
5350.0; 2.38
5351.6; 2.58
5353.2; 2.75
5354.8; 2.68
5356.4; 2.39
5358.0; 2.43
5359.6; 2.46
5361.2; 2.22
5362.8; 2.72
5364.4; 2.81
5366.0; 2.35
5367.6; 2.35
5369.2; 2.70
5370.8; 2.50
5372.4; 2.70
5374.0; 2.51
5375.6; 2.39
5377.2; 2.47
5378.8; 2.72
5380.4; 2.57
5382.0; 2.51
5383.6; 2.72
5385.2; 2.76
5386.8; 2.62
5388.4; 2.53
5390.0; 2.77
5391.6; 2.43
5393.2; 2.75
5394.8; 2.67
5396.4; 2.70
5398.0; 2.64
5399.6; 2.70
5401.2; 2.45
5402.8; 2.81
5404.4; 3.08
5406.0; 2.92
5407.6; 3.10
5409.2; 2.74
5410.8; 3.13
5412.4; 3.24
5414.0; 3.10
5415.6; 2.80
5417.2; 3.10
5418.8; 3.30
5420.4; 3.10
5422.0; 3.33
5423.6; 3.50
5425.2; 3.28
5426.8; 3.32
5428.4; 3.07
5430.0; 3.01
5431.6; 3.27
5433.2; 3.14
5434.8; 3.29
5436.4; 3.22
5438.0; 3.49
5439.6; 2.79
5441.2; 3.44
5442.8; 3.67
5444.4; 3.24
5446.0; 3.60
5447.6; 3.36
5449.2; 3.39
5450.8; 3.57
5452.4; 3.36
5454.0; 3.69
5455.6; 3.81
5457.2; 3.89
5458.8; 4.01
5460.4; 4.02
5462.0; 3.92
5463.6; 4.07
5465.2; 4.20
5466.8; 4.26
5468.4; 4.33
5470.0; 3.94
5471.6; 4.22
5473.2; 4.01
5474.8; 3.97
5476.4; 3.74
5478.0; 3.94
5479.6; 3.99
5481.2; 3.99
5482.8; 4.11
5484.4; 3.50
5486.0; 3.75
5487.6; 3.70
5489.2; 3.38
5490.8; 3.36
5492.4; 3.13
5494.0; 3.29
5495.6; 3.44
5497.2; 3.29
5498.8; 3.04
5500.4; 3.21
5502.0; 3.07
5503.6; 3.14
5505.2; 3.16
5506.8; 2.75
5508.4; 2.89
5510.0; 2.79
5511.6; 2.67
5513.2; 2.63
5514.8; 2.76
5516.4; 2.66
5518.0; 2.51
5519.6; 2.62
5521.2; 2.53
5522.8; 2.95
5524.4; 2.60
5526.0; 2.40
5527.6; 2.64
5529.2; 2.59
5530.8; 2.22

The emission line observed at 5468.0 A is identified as C III]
